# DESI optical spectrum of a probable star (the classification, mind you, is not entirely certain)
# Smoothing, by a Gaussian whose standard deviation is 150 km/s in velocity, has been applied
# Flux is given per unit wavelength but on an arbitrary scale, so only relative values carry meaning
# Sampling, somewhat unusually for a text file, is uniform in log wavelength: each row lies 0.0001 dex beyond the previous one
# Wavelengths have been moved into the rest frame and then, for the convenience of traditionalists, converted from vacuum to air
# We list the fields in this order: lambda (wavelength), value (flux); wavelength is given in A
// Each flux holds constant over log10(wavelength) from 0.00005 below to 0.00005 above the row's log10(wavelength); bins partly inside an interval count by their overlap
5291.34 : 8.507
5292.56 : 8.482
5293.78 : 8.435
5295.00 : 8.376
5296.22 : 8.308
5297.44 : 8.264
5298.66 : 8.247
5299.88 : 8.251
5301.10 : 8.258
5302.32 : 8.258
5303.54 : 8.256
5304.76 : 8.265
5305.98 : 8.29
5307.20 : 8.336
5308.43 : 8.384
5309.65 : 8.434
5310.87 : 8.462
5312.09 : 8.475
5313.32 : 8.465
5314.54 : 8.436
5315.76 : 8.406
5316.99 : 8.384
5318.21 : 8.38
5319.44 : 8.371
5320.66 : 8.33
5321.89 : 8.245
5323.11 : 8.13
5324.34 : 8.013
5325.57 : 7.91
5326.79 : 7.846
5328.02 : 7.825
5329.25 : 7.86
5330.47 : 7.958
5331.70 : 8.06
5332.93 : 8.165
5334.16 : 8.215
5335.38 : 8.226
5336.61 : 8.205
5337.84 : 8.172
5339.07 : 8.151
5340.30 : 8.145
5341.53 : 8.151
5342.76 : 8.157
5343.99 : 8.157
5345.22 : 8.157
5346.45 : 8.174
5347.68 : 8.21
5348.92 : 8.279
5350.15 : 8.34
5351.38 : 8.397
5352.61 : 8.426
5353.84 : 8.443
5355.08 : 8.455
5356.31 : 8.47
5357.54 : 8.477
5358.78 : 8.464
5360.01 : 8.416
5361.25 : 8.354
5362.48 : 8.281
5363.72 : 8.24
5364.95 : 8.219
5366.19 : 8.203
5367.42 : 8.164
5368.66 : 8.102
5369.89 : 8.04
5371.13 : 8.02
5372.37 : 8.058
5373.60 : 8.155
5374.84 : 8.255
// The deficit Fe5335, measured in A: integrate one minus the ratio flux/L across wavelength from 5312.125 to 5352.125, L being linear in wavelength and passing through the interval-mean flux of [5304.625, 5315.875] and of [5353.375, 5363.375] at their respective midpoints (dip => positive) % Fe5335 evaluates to 1.0 A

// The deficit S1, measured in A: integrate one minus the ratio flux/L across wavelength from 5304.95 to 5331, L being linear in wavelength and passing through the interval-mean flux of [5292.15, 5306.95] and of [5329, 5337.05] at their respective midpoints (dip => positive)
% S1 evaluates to -0.1 A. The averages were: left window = 8.31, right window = 8.11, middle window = 8.24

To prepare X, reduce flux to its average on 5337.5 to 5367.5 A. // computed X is 8.29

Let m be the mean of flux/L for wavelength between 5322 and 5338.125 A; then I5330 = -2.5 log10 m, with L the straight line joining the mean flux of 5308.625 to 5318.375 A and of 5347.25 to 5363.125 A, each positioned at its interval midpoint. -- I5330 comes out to 0.05 mag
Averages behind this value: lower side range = 8.44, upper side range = 8.38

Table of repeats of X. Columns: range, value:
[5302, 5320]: 8.38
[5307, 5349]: 8.2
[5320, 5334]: 8.04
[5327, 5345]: 8.1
